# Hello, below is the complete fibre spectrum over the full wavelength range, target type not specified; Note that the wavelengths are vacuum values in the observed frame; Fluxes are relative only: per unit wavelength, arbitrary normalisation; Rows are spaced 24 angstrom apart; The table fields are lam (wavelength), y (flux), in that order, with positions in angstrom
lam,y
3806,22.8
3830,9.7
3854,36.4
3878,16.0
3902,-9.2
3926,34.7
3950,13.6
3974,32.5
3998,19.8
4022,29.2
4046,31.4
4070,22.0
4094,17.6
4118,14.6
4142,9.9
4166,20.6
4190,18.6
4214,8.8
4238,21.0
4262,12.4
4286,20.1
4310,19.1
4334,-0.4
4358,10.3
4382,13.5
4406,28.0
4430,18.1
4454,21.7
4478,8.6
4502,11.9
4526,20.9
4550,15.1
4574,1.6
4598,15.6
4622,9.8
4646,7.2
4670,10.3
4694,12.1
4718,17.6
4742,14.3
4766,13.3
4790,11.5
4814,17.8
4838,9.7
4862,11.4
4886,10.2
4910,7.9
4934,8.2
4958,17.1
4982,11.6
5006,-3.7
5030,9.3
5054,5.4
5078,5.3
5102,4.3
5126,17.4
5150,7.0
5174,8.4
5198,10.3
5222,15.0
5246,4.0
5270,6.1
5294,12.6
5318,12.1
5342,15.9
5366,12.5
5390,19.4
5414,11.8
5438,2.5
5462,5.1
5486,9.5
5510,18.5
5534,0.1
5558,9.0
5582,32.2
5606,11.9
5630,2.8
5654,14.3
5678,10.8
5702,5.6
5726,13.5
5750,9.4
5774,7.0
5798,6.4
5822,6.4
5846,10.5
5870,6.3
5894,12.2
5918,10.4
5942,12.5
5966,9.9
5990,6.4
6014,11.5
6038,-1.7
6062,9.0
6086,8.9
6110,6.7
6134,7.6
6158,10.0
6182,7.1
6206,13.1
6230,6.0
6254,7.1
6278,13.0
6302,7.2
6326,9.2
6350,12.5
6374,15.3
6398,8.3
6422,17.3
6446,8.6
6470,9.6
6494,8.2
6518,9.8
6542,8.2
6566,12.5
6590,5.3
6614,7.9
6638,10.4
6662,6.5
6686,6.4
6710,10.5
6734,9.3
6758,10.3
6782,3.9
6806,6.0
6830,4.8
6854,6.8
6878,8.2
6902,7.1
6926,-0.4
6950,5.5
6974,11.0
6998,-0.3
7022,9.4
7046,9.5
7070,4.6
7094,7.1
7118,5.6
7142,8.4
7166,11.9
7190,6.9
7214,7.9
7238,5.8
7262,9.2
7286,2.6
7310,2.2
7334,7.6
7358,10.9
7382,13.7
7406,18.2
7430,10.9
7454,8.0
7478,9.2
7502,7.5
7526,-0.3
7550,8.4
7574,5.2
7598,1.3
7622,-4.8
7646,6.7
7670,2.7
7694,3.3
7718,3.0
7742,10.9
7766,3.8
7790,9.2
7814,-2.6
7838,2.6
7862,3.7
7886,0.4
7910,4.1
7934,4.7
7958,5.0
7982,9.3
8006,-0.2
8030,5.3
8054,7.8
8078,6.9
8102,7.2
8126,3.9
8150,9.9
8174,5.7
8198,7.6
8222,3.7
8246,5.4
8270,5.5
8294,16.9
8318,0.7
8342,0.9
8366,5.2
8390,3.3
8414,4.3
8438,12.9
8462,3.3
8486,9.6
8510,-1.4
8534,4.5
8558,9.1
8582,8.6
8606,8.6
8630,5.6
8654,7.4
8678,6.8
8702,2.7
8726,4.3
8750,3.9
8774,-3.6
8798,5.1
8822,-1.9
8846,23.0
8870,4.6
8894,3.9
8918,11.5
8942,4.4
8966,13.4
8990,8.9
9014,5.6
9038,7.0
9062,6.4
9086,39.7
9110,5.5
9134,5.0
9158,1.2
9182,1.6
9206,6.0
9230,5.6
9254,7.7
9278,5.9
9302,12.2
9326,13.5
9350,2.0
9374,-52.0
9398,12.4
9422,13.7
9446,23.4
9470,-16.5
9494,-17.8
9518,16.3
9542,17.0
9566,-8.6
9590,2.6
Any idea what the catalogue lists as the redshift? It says 1.438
